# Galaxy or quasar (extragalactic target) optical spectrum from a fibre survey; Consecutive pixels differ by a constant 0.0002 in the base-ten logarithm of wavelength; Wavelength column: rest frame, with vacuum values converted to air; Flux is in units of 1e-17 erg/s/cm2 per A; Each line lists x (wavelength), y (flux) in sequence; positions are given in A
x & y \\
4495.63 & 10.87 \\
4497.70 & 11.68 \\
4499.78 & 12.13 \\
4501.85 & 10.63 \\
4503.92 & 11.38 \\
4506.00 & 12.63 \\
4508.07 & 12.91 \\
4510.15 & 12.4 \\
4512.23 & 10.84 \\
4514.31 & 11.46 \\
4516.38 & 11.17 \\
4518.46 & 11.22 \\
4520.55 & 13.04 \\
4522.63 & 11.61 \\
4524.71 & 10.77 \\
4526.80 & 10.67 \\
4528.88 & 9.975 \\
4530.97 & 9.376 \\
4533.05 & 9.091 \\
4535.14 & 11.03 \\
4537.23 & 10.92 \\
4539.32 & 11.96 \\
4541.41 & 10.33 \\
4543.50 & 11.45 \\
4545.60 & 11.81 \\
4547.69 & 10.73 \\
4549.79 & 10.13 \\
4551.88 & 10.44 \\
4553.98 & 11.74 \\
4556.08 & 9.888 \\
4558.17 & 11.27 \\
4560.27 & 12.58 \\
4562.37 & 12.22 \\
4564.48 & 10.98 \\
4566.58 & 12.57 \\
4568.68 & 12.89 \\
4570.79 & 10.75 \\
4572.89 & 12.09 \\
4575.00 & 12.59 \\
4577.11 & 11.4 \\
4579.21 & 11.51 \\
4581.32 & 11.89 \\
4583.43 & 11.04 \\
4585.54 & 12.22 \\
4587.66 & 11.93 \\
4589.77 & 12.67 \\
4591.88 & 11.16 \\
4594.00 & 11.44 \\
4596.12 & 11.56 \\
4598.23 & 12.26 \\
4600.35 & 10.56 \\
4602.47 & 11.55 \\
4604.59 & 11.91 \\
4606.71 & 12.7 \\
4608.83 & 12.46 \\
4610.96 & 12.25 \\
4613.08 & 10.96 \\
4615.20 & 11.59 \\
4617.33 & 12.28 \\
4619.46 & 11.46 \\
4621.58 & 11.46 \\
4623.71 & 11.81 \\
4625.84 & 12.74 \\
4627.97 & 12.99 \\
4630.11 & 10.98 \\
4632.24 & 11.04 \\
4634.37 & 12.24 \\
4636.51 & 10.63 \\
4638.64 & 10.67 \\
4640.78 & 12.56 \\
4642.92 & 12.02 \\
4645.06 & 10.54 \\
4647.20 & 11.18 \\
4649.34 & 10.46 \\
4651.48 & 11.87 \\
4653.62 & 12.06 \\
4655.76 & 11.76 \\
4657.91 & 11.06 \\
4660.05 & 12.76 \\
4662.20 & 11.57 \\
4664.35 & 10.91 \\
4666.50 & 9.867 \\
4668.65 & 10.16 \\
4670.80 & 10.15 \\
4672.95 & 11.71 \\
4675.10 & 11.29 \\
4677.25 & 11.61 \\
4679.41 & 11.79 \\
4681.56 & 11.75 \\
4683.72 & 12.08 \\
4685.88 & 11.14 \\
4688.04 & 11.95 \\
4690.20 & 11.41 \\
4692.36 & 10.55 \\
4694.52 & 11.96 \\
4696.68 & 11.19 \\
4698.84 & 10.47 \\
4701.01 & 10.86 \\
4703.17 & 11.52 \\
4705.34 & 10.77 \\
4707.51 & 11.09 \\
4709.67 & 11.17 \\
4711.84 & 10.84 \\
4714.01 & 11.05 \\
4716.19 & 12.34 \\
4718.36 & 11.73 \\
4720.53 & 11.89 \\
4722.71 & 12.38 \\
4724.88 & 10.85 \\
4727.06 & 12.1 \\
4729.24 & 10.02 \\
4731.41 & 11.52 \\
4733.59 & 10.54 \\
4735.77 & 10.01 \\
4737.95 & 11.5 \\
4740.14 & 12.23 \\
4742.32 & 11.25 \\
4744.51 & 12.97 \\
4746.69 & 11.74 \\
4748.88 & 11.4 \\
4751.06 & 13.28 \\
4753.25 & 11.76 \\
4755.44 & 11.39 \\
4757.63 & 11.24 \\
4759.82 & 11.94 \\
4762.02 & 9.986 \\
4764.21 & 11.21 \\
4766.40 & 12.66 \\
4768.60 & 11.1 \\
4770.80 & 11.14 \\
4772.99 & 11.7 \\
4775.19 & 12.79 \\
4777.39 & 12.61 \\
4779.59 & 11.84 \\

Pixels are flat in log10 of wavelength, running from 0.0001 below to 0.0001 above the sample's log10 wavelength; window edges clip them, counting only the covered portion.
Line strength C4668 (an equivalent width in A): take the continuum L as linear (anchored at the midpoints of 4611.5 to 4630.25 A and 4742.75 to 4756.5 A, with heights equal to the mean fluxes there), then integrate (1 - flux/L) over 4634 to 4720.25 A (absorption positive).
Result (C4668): 4.5 A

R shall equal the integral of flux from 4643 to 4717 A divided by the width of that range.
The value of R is 11.3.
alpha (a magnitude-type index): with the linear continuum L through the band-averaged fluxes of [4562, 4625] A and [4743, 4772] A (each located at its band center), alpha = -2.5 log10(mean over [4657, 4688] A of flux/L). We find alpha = 0.04 mag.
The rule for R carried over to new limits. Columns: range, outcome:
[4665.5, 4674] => 10.5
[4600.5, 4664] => 11.7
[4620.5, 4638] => 11.7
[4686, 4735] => 11.3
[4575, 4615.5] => 11.8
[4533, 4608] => 11.5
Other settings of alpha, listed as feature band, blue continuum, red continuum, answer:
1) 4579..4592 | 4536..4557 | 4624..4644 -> -0.05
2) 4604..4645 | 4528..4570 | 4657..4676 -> -0.07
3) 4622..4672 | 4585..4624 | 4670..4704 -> 0.02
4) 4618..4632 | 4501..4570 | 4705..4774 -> -0.05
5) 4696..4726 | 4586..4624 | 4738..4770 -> 0.04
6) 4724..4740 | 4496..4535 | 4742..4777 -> 0.07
